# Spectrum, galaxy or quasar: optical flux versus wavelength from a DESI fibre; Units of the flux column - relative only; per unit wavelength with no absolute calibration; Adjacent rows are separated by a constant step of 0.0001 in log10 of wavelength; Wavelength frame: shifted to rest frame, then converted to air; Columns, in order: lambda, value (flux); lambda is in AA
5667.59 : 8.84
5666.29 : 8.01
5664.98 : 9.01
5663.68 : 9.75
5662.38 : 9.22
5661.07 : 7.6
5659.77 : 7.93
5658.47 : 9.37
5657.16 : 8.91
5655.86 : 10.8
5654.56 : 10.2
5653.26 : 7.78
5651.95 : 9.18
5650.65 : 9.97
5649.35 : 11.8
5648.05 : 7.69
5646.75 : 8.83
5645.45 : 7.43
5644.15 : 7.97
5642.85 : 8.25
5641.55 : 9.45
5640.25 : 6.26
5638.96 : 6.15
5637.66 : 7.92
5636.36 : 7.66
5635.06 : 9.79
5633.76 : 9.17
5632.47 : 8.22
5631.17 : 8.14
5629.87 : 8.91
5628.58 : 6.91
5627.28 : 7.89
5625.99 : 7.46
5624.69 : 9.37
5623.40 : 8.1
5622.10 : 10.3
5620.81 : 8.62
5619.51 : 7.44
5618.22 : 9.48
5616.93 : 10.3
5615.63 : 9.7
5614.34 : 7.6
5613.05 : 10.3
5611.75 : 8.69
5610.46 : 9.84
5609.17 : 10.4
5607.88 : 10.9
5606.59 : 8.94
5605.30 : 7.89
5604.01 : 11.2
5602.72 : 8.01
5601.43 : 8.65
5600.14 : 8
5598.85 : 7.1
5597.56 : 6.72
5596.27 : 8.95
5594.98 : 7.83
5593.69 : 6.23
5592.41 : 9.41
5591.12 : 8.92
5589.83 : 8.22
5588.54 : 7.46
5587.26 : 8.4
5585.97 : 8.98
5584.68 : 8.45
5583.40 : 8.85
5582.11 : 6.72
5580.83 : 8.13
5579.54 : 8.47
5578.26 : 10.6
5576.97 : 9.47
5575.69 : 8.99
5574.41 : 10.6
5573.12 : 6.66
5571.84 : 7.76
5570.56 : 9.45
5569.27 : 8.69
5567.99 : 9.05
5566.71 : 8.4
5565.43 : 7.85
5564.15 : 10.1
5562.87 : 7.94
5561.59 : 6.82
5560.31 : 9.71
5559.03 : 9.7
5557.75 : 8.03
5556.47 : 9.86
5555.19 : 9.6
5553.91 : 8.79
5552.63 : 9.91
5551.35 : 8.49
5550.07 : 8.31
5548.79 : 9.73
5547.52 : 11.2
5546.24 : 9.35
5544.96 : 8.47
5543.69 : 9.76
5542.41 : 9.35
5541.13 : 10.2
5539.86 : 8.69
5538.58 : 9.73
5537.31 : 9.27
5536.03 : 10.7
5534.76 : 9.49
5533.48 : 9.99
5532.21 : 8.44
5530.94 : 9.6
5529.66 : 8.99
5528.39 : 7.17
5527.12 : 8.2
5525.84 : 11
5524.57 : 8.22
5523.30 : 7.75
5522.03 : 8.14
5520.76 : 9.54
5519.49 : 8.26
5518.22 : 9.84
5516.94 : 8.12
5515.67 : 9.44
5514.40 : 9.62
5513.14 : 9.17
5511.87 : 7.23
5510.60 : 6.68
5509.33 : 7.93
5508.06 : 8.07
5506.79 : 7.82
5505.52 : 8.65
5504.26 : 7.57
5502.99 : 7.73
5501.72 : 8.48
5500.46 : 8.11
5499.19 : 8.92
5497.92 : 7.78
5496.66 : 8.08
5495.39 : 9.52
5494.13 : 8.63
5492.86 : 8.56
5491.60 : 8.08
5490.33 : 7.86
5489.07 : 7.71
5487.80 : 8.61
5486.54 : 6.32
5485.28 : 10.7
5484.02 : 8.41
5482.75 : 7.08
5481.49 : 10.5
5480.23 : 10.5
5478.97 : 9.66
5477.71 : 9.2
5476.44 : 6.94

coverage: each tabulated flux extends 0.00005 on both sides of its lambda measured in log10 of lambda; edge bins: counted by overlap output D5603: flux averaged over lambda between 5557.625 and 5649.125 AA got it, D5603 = 8.56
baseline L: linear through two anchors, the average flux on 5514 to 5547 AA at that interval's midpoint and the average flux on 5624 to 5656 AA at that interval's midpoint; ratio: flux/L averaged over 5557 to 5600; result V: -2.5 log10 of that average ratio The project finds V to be 0.05 mag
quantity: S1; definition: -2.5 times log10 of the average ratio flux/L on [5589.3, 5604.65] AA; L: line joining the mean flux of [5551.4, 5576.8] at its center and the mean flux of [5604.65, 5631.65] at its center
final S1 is 0.08 mag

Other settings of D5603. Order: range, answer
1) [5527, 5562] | 9.23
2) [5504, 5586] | 8.86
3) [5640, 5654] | 8.67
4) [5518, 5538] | 9.03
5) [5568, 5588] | 8.69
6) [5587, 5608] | 8.34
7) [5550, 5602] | 8.54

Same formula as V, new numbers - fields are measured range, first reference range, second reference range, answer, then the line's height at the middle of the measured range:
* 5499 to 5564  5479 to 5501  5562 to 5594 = -0.04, 8.57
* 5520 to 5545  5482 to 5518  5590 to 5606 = -0.11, 8.26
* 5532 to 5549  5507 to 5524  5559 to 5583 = -0.13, 8.54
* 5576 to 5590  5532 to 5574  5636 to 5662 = 0.05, 8.93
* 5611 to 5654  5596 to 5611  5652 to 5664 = 0.05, 8.97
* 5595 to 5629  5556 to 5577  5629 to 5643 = -0.06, 8.36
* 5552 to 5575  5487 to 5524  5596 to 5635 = -0.03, 8.57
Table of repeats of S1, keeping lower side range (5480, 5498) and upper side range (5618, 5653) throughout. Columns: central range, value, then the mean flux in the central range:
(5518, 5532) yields -0.03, 8.75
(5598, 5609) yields -0.05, 8.87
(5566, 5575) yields -0.02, 8.64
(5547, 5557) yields -0.12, 9.46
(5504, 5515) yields 0.06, 8.1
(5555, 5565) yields -0.05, 8.92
